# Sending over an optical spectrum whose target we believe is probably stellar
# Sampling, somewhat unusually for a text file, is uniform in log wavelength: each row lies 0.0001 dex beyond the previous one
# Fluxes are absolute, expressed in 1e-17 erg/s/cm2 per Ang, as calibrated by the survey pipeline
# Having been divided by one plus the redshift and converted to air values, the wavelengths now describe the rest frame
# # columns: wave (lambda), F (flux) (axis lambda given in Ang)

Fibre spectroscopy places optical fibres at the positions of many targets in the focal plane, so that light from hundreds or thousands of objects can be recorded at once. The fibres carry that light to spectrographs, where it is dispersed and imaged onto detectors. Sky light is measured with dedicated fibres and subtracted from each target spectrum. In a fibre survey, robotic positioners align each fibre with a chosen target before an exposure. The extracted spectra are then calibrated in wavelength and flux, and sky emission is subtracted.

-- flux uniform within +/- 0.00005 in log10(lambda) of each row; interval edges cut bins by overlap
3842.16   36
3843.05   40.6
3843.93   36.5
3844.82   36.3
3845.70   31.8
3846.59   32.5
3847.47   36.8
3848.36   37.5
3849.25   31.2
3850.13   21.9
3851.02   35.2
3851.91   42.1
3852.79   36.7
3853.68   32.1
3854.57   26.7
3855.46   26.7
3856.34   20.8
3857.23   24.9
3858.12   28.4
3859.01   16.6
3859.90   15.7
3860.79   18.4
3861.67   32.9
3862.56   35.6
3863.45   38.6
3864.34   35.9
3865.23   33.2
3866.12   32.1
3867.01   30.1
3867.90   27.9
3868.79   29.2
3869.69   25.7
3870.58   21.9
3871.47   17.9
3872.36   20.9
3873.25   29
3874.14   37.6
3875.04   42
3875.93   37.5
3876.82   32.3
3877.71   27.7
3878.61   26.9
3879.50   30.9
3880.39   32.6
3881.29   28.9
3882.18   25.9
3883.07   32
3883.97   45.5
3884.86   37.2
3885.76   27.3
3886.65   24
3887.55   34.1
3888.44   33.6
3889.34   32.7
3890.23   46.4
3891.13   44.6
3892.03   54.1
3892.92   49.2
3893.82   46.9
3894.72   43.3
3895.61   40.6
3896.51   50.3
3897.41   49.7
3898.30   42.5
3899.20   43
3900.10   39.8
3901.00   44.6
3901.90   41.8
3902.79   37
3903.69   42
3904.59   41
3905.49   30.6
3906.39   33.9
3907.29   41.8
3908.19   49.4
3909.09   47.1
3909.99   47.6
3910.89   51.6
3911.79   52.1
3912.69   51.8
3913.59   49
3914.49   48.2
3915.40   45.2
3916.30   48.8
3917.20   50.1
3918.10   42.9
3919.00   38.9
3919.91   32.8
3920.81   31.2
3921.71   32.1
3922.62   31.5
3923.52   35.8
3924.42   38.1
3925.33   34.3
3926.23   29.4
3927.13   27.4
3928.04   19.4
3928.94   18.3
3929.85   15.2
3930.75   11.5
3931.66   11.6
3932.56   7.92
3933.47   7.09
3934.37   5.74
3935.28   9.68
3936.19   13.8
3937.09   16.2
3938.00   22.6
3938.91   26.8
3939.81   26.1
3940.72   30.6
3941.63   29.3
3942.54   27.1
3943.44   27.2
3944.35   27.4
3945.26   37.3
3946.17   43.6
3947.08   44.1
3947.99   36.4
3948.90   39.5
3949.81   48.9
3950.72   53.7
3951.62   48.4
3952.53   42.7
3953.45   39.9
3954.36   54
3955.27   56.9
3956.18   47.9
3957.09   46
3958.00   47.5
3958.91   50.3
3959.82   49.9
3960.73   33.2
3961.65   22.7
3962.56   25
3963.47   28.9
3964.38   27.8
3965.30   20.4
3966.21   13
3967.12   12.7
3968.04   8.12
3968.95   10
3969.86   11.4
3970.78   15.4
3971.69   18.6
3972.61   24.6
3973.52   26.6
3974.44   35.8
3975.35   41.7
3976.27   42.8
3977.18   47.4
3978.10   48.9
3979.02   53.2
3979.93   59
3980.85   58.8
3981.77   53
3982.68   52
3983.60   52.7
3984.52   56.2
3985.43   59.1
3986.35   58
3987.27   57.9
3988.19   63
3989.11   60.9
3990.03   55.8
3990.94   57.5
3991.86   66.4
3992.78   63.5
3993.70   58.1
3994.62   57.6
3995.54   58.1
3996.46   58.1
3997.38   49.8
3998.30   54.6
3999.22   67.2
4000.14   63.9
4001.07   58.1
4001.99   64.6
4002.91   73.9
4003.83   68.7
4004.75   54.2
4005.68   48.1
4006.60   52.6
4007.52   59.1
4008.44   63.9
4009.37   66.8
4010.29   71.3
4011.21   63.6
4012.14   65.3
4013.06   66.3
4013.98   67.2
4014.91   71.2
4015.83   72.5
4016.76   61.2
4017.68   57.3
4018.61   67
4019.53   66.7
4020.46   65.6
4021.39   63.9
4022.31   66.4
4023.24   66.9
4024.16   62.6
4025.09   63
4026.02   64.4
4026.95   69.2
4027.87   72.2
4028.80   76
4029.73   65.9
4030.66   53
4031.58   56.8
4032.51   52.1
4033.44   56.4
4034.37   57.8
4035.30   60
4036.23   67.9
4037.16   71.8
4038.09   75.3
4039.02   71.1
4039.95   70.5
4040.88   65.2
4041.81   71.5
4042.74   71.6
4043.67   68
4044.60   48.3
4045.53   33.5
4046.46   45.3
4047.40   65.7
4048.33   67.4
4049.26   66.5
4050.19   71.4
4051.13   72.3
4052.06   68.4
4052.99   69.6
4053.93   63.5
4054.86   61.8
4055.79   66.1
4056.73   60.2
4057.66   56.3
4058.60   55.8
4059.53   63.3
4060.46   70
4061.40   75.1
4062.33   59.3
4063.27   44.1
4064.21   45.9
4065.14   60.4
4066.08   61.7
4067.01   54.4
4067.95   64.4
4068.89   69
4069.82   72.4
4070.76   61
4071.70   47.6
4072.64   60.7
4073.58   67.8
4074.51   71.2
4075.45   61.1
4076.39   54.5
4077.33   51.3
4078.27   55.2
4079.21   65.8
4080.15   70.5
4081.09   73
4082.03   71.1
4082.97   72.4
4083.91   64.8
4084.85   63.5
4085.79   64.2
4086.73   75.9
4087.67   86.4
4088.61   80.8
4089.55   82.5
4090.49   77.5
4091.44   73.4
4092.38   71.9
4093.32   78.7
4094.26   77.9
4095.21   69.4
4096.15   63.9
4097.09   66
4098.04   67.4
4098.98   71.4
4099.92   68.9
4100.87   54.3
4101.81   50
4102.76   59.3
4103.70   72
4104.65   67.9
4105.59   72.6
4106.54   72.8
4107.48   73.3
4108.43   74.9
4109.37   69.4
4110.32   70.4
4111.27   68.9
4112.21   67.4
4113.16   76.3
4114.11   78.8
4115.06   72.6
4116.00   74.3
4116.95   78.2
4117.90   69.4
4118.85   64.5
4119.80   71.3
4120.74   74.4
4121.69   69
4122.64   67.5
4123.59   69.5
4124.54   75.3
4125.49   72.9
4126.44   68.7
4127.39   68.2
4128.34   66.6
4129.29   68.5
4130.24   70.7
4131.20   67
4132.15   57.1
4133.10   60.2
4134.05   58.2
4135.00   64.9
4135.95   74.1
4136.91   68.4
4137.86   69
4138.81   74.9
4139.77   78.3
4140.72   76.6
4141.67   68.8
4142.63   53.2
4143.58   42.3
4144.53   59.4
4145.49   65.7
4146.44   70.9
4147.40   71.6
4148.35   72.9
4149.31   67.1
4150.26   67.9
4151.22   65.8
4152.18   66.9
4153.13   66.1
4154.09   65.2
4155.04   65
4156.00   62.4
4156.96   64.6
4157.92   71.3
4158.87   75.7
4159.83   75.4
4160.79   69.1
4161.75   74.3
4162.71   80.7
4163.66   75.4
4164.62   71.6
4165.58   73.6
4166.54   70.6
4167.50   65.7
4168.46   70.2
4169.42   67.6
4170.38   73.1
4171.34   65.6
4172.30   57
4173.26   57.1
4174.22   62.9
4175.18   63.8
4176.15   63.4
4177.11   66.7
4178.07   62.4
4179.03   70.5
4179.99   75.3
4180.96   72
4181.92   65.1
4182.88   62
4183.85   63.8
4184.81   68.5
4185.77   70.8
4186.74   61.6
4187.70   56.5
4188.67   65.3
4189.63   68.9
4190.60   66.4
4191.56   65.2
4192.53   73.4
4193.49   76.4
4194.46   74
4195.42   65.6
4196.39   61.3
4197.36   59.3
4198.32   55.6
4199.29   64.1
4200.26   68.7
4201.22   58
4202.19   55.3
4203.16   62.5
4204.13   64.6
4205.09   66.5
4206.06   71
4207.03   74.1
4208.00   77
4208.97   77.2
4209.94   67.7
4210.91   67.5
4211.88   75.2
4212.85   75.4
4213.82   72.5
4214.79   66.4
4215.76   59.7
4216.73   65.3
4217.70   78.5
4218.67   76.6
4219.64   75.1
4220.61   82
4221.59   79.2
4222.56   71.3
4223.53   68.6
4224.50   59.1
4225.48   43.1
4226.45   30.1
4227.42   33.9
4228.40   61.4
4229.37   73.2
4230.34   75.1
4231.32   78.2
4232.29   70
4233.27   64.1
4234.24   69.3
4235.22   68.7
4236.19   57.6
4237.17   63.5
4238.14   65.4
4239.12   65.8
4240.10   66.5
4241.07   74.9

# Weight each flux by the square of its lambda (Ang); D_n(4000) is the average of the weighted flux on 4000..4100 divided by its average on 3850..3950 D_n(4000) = 2.10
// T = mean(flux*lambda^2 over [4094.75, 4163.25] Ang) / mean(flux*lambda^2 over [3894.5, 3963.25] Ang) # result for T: 2.1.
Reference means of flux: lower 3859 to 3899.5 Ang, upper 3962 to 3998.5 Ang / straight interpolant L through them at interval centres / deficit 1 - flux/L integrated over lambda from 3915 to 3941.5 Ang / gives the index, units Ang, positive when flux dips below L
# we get 8.3 Ang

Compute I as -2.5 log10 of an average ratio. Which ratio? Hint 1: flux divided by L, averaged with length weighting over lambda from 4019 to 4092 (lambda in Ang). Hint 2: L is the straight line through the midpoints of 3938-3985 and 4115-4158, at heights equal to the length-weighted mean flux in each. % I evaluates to -0.21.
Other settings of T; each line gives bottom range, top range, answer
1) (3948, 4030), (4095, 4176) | 1.41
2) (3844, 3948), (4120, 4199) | 2.32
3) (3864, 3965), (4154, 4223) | 2.22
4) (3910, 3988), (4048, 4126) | 2.04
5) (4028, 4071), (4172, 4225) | 1.16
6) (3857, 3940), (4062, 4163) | 2.26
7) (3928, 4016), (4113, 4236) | 1.74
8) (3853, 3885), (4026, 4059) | 2.36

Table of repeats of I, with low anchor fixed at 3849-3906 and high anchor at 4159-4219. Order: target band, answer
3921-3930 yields 0.335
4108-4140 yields -0.153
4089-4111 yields -0.199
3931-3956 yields 0.316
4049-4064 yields -0.191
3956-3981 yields 0.320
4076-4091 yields -0.225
